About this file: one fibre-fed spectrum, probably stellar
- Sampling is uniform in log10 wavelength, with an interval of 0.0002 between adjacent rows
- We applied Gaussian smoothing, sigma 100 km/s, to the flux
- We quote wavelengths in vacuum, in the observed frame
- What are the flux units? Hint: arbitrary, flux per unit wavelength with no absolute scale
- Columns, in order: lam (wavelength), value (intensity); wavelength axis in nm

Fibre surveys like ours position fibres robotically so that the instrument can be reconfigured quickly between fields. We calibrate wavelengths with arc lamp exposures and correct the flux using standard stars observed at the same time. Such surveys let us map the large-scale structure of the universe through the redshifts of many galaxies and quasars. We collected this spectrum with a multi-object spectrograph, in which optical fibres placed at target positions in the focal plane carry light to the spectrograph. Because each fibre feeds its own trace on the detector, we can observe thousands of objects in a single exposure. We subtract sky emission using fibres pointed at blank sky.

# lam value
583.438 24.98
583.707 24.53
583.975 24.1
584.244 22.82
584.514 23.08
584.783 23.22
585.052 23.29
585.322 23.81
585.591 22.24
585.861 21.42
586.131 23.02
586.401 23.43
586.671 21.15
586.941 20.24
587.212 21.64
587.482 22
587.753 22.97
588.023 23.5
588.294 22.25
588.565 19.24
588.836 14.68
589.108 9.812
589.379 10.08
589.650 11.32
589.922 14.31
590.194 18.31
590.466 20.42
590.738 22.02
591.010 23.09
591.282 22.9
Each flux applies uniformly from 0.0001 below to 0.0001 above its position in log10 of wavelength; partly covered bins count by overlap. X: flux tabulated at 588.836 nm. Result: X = 14.68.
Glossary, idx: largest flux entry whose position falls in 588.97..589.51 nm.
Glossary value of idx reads 10.08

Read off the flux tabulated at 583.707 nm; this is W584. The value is 24.53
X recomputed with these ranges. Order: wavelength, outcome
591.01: 23.09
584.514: 23.08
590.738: 22.02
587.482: 22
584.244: 22.82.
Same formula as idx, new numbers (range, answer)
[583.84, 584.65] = 24.1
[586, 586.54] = 23.43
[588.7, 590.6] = 20.42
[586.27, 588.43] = 23.5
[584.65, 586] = 23.81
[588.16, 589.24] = 22.25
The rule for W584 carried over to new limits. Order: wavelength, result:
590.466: 20.42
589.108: 9.812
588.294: 22.25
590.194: 18.31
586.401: 23.43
